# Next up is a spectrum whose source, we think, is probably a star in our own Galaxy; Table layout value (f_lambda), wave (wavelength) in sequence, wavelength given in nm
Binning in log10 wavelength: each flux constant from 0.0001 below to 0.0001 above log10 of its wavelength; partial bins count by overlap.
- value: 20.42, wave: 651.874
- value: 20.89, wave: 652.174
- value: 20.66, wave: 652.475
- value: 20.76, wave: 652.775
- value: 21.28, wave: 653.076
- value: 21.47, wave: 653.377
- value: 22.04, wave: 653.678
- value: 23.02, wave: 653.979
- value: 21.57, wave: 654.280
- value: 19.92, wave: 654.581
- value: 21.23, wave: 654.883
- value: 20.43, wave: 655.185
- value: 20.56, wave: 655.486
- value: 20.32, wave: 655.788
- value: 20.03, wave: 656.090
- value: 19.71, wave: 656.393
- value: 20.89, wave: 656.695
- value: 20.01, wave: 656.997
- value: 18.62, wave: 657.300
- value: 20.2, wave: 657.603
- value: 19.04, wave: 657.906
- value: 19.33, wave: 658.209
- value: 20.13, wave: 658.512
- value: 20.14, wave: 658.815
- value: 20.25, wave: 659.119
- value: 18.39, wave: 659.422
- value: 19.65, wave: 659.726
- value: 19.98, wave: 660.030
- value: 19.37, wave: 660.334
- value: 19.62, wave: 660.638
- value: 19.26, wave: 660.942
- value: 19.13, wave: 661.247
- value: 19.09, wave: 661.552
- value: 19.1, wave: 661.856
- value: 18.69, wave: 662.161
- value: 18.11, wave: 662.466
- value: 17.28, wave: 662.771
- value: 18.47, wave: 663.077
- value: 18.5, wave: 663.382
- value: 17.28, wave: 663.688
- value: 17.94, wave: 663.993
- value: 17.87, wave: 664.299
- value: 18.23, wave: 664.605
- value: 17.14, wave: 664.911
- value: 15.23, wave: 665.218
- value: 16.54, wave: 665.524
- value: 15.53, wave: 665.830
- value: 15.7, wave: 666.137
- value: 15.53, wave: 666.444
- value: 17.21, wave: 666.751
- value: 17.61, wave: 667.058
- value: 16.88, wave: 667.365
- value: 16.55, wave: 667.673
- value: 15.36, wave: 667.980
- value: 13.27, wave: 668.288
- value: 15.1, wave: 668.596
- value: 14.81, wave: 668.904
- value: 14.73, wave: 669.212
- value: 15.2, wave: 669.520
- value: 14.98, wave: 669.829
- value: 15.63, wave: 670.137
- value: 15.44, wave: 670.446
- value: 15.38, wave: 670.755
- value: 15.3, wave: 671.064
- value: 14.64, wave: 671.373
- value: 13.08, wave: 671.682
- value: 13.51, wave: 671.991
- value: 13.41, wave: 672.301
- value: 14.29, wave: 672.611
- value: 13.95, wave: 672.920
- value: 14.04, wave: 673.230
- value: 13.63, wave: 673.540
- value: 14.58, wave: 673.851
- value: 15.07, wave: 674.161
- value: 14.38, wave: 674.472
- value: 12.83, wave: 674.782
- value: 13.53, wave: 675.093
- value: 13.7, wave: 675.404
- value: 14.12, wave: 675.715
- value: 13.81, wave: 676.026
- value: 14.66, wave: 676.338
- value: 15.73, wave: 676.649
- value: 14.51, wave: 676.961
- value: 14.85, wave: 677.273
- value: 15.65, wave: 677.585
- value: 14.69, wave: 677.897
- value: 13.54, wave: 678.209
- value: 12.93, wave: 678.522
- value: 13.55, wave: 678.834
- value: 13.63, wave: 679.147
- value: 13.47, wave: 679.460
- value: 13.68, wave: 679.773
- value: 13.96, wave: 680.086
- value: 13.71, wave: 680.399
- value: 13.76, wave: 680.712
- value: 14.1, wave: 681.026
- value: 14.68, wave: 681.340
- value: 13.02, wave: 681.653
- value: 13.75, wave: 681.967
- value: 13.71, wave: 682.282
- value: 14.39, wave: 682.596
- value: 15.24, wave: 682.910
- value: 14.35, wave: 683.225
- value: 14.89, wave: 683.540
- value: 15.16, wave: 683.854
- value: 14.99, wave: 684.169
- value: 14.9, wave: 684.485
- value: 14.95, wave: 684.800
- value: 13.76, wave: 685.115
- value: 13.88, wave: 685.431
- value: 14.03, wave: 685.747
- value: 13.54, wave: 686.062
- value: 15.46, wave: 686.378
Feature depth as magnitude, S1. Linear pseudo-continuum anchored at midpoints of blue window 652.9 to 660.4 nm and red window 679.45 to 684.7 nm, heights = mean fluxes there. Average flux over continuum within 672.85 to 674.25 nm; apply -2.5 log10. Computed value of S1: 0.146 mag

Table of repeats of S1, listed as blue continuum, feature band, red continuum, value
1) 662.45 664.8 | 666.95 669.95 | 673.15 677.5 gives 0.069 mag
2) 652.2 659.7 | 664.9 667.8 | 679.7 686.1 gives 0.105 mag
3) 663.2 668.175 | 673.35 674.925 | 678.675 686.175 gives 0.099 mag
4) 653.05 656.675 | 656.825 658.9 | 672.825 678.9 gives 0.019 mag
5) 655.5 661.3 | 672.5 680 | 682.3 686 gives 0.144 mag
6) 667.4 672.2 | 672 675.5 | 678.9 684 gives 0.052 mag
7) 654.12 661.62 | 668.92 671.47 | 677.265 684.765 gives 0.115 mag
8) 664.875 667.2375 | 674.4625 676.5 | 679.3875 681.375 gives 0.066 mag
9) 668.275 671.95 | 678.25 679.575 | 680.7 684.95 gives 0.090 mag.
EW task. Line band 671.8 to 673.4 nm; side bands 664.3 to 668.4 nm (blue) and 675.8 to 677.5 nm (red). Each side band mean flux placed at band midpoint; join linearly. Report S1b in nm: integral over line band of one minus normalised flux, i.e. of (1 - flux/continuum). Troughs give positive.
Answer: 0.159 nm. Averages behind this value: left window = 16.3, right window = 14.7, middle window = 13.8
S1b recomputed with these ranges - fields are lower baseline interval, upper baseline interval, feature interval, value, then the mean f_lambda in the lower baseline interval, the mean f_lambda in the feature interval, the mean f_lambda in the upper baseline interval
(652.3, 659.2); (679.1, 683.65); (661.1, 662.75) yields 0.021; 20.5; 18.7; 14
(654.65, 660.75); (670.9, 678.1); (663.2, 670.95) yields 0.283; 19.9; 16.1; 14.3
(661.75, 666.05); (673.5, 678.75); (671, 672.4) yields 0.137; 17.5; 13.9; 14.3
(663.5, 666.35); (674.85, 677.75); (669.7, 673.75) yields 0.265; 16.8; 14.4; 14.5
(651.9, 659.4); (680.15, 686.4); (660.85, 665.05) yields 0.126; 20.5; 18.3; 14.3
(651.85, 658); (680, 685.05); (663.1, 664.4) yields 0.047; 20.6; 18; 14.3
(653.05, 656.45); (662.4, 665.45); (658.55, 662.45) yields -0.109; 21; 19.4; 17.6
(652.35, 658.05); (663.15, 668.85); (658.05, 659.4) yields -0.037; 20.6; 19.8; 16.5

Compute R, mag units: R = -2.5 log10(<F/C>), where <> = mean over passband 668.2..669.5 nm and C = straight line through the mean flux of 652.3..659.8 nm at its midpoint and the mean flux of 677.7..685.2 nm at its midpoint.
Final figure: 0.18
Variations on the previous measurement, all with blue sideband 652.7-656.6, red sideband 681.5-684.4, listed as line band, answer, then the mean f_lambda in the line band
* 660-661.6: 0.008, 19.4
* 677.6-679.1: 0.119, 13.9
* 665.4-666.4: 0.158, 15.9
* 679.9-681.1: 0.083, 13.9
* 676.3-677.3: 0.059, 15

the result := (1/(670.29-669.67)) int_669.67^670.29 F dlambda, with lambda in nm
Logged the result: 15.3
